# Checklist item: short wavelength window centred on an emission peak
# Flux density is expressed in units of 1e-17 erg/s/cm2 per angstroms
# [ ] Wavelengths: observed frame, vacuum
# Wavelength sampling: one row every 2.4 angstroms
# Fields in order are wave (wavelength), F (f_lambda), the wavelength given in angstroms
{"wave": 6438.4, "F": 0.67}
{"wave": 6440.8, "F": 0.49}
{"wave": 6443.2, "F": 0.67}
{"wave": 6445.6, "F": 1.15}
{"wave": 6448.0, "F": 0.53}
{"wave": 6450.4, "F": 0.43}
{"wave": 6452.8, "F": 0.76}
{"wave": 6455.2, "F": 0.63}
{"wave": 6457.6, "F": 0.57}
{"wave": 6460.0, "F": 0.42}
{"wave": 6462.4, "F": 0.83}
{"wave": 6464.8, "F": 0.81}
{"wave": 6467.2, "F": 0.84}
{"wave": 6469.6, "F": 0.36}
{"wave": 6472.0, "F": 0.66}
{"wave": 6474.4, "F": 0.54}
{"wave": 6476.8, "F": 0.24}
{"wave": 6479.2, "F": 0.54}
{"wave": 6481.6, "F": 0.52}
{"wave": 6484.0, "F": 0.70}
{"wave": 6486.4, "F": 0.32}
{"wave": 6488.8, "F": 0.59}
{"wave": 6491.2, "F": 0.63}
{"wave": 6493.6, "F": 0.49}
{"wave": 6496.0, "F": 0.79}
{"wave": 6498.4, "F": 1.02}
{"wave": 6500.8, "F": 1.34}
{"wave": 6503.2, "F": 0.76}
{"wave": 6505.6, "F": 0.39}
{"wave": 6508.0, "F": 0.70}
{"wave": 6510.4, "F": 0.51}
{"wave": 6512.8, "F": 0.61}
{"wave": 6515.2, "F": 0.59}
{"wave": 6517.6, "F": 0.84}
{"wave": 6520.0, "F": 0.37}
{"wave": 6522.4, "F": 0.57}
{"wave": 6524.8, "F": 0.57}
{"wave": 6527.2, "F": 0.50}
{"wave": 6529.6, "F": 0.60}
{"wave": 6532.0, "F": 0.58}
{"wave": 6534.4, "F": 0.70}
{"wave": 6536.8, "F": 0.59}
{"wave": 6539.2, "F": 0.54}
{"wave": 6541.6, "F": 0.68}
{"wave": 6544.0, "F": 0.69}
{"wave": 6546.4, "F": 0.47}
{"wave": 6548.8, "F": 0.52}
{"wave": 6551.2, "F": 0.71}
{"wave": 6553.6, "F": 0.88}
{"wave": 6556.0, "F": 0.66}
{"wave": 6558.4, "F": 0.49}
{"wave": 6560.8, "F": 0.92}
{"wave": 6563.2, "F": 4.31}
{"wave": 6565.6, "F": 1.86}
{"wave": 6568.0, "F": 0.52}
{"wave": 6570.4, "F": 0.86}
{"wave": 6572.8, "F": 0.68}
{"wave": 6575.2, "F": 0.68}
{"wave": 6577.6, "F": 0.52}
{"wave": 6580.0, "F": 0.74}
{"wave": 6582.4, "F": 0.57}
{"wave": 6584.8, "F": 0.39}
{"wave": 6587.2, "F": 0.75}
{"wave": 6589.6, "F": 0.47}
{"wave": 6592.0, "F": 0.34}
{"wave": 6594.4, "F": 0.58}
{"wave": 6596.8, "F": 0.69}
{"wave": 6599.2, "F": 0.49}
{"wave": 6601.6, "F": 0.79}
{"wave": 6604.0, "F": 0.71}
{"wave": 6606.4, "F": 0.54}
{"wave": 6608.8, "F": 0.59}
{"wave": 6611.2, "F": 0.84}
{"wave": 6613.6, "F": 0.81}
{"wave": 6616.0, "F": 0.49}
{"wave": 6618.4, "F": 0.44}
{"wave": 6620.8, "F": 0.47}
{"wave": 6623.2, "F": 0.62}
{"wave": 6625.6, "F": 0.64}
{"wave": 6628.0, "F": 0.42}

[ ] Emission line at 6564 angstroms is [O III] 5007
